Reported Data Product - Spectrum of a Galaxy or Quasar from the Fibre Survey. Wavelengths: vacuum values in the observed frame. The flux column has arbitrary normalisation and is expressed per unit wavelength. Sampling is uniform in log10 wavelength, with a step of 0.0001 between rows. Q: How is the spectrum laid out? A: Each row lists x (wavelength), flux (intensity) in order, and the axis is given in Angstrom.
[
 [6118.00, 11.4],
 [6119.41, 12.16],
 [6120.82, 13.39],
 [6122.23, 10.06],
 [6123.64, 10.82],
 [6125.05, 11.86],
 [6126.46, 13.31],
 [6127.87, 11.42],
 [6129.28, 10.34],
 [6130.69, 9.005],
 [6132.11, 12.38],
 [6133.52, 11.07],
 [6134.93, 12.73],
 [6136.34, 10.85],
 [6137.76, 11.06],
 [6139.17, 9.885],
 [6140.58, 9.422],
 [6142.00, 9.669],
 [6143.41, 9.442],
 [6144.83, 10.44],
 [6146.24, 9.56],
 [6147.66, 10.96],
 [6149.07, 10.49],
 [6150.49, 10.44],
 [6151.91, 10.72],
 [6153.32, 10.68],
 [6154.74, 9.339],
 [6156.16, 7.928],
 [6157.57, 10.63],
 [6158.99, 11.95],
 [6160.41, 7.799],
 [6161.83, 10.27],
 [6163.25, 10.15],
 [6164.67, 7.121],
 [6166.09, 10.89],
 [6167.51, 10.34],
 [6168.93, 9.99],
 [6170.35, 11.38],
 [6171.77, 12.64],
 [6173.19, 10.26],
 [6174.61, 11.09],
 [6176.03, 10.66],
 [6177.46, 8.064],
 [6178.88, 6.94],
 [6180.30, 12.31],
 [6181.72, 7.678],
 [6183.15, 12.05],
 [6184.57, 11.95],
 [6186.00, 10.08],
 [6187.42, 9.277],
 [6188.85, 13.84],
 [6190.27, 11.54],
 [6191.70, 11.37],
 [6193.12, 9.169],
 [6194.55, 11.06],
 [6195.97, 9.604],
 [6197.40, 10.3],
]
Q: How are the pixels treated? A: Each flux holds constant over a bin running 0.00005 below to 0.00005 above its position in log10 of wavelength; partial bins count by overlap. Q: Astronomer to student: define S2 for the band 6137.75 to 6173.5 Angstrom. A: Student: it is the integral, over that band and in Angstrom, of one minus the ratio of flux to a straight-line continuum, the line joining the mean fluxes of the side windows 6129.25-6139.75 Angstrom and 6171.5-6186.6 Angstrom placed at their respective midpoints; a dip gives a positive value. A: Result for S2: 1.7 Angstrom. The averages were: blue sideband 11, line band 10.1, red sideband 10.3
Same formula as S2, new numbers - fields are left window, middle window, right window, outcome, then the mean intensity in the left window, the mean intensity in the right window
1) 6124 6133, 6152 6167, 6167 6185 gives 1.40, 11.4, 10.4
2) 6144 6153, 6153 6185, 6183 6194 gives 2.12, 10.4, 11.1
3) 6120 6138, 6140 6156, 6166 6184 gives 1.35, 11.4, 10.3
